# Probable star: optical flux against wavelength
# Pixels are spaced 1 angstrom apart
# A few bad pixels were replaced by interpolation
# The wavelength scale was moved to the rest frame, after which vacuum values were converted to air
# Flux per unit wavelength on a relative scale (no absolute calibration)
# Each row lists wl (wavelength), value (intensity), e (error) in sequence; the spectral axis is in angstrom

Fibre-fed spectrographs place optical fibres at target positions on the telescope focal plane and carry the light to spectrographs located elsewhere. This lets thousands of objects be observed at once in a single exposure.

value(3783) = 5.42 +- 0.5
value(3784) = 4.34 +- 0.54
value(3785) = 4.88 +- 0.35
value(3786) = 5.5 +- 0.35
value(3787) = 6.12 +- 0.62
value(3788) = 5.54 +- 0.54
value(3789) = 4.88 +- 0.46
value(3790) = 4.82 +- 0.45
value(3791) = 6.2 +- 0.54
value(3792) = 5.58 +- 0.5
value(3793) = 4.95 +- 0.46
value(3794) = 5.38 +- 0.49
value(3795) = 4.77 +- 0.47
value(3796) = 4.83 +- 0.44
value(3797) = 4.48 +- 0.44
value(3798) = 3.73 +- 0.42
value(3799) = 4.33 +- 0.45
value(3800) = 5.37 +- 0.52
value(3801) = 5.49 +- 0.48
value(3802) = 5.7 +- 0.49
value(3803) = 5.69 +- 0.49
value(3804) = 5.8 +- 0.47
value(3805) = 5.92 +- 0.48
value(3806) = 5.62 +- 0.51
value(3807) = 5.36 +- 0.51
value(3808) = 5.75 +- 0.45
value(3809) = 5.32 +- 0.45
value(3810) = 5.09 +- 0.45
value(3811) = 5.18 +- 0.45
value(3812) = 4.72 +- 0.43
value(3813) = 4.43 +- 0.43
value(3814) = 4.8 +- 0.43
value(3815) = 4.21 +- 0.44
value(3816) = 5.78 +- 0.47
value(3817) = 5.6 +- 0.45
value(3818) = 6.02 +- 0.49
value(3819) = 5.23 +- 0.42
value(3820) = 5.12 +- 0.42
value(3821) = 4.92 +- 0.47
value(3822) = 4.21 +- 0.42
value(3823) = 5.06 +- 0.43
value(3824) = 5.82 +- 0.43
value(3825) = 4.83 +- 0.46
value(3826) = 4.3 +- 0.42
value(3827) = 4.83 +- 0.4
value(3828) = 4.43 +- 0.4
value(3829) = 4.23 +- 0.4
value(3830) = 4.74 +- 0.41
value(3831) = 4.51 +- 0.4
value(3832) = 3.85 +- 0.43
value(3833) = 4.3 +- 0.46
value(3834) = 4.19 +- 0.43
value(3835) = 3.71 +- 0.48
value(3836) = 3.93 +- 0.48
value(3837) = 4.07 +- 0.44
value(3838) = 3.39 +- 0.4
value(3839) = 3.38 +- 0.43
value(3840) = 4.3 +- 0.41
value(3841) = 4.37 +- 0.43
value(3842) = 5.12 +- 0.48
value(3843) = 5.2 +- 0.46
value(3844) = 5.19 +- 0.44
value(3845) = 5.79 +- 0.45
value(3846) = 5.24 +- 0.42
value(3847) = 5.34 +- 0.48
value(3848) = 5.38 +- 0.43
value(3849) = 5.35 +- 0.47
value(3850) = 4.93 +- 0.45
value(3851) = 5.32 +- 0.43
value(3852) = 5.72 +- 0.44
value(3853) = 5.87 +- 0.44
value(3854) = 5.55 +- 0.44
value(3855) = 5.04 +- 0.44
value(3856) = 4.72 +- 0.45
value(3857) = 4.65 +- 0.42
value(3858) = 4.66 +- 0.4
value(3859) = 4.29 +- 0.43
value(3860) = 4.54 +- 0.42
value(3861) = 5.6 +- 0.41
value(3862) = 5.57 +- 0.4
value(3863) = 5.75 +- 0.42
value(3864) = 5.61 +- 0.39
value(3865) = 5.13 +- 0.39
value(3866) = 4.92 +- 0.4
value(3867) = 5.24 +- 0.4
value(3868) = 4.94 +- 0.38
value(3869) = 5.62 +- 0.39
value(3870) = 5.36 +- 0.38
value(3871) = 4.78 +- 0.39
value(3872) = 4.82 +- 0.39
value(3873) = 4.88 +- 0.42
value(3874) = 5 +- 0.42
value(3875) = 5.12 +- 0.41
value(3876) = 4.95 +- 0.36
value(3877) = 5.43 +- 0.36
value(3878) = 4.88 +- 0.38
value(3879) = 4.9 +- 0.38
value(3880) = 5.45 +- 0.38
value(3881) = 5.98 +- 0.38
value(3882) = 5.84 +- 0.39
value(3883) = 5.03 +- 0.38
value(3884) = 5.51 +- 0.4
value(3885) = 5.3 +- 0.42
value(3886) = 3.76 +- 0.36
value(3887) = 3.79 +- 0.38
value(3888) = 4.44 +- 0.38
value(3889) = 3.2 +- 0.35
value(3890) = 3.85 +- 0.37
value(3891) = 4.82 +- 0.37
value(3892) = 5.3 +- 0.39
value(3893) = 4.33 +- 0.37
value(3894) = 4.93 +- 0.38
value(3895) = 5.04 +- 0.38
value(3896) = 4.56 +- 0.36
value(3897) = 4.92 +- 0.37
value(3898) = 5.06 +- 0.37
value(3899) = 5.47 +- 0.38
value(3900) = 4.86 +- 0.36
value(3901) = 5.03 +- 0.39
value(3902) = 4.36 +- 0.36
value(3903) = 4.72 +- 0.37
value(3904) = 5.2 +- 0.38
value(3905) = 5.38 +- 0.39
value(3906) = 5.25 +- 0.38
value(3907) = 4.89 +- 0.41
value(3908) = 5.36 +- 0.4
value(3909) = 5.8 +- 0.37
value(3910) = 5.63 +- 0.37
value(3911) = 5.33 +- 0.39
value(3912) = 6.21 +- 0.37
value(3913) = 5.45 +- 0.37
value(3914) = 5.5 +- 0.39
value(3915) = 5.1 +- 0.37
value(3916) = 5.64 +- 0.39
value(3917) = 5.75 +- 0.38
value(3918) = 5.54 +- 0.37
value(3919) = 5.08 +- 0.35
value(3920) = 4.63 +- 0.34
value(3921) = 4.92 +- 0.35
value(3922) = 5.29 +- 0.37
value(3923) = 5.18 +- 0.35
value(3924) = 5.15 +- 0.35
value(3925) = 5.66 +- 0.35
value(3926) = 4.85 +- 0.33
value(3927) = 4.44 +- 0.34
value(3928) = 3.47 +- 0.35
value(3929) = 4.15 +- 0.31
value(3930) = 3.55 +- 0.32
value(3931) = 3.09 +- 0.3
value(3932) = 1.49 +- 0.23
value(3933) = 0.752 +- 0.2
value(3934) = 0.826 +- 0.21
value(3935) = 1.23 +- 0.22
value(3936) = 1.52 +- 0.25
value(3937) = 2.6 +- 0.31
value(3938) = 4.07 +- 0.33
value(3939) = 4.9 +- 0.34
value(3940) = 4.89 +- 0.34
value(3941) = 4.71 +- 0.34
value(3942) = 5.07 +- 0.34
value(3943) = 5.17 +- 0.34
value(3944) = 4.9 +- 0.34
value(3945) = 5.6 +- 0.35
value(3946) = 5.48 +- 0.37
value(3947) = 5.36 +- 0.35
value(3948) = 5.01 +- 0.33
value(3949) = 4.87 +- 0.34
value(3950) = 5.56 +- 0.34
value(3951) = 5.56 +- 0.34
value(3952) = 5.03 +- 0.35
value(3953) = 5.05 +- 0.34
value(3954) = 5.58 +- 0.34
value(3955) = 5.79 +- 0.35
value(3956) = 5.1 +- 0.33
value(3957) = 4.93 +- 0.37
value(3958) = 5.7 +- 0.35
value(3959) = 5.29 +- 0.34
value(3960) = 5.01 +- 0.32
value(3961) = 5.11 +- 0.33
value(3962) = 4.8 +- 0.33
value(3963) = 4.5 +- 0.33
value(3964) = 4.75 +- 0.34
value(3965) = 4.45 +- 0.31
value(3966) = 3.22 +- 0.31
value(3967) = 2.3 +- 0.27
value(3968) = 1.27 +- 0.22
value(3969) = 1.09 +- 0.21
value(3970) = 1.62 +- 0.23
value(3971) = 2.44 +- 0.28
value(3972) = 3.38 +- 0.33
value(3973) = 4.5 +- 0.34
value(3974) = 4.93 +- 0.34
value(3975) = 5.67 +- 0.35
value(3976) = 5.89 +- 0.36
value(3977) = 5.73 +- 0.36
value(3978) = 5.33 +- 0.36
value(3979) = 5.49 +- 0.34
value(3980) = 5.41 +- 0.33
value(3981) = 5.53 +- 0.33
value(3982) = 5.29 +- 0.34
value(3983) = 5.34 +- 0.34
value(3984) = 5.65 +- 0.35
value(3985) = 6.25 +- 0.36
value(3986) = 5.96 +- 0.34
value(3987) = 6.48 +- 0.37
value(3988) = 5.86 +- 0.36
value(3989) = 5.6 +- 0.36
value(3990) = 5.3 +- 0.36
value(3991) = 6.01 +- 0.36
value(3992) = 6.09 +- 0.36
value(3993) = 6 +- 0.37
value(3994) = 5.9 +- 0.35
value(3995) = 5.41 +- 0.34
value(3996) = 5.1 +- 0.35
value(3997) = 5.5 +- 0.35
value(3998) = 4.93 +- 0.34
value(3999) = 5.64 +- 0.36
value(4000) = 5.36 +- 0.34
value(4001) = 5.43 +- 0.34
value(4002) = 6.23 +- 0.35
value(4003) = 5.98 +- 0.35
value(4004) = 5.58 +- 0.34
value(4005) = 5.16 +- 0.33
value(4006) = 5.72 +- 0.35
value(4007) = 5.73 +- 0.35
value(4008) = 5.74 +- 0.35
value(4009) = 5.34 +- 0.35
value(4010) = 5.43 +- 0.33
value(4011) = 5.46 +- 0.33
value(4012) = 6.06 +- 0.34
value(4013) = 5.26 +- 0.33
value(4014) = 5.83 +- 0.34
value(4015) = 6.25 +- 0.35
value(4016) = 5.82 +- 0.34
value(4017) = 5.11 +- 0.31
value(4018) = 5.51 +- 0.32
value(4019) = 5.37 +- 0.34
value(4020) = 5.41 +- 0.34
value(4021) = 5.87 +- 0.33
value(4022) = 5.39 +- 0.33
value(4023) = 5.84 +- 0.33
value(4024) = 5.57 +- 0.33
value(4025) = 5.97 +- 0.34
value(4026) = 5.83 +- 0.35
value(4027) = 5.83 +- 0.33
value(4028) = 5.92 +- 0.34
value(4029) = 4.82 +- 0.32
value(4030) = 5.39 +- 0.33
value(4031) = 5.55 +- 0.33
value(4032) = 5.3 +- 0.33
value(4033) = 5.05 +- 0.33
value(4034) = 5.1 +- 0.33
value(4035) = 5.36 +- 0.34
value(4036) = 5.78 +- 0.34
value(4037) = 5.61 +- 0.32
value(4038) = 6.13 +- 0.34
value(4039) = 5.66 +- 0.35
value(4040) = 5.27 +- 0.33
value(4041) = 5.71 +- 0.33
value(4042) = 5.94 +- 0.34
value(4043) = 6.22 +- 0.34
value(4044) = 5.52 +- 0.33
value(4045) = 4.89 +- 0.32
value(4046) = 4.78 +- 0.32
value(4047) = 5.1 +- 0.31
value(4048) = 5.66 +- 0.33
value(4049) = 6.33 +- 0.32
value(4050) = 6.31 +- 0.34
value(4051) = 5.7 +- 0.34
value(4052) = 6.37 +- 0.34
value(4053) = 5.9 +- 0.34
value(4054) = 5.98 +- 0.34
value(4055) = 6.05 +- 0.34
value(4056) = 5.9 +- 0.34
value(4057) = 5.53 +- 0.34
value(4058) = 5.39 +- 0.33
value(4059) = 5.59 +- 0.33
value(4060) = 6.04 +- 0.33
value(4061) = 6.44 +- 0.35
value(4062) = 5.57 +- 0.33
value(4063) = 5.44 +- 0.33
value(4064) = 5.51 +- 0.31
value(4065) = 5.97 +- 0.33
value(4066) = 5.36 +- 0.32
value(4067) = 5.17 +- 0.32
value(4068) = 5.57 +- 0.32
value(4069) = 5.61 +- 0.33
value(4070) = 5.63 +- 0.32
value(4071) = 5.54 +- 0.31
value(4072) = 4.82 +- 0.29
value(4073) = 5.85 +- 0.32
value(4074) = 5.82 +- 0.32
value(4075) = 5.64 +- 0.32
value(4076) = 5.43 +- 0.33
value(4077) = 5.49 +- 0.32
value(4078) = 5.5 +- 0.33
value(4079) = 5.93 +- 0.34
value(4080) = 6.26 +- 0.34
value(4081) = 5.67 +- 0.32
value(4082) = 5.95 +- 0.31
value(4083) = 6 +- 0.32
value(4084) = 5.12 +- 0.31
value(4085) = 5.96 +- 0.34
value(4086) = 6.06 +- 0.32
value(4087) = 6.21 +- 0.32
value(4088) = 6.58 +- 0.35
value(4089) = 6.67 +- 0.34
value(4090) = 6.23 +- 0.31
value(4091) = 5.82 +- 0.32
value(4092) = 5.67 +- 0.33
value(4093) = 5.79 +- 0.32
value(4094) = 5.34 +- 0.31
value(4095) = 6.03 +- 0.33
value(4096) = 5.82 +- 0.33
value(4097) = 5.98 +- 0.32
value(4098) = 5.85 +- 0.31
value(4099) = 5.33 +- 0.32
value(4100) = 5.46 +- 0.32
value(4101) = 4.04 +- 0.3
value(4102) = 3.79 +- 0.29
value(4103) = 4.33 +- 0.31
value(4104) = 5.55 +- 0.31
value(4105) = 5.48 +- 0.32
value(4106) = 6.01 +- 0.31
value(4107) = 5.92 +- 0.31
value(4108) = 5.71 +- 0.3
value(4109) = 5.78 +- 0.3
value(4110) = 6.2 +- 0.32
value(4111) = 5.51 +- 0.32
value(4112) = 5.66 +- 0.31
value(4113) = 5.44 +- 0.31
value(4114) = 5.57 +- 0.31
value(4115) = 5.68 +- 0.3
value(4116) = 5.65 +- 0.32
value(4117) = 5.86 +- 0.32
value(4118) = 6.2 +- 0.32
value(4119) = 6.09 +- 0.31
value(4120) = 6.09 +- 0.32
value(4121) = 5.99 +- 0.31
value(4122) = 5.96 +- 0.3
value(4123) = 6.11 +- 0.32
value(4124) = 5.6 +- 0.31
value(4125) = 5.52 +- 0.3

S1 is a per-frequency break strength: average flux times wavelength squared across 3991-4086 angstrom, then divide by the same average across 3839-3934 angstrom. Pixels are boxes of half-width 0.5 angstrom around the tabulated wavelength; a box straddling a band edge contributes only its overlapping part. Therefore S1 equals 1.24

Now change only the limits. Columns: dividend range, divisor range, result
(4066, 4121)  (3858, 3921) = 1.24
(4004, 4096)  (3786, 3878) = 1.27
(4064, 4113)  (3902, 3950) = 1.34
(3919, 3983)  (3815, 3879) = 0.94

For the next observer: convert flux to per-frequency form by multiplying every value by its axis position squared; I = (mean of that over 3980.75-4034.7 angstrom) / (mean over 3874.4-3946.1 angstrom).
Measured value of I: 1.27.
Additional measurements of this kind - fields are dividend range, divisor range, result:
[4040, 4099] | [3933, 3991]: 1.32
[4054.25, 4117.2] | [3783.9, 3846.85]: 1.32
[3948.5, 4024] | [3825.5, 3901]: 1.13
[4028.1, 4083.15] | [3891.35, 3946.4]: 1.31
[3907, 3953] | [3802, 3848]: 0.99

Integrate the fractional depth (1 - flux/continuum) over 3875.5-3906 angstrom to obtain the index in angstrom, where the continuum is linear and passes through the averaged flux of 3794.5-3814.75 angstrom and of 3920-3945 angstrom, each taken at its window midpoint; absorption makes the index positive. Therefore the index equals -4.29 angstrom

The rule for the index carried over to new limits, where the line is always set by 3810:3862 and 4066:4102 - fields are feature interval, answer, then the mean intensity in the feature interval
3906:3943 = 5.2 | 4.4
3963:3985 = 4.2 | 4.3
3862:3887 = -1.0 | 5.16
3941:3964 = 0.2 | 5.18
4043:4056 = -0.4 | 5.74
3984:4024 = -1.9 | 5.66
